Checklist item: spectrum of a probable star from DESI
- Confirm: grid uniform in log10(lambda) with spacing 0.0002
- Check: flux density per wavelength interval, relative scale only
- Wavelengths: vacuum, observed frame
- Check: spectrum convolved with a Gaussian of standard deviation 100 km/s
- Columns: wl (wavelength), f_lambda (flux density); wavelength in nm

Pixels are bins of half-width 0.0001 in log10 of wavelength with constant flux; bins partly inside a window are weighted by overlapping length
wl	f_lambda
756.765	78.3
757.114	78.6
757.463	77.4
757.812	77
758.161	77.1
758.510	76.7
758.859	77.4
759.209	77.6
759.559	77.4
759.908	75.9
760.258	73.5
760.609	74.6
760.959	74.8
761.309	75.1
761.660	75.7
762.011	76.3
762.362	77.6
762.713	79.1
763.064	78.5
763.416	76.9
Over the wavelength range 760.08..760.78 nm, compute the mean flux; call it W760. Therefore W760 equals 74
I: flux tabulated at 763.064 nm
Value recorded 78.5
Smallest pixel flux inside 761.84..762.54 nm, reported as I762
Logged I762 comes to 76.3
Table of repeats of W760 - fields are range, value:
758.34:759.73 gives 77.3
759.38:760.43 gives 75.7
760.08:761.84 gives 74.7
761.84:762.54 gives 77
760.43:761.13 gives 74.6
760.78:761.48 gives 75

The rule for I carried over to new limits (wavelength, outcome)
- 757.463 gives 77.4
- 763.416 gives 76.9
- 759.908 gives 75.9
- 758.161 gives 77.1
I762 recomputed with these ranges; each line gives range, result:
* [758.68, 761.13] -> 73.5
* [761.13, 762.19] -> 75.1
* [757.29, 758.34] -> 77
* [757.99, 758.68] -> 76.7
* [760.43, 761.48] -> 74.6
